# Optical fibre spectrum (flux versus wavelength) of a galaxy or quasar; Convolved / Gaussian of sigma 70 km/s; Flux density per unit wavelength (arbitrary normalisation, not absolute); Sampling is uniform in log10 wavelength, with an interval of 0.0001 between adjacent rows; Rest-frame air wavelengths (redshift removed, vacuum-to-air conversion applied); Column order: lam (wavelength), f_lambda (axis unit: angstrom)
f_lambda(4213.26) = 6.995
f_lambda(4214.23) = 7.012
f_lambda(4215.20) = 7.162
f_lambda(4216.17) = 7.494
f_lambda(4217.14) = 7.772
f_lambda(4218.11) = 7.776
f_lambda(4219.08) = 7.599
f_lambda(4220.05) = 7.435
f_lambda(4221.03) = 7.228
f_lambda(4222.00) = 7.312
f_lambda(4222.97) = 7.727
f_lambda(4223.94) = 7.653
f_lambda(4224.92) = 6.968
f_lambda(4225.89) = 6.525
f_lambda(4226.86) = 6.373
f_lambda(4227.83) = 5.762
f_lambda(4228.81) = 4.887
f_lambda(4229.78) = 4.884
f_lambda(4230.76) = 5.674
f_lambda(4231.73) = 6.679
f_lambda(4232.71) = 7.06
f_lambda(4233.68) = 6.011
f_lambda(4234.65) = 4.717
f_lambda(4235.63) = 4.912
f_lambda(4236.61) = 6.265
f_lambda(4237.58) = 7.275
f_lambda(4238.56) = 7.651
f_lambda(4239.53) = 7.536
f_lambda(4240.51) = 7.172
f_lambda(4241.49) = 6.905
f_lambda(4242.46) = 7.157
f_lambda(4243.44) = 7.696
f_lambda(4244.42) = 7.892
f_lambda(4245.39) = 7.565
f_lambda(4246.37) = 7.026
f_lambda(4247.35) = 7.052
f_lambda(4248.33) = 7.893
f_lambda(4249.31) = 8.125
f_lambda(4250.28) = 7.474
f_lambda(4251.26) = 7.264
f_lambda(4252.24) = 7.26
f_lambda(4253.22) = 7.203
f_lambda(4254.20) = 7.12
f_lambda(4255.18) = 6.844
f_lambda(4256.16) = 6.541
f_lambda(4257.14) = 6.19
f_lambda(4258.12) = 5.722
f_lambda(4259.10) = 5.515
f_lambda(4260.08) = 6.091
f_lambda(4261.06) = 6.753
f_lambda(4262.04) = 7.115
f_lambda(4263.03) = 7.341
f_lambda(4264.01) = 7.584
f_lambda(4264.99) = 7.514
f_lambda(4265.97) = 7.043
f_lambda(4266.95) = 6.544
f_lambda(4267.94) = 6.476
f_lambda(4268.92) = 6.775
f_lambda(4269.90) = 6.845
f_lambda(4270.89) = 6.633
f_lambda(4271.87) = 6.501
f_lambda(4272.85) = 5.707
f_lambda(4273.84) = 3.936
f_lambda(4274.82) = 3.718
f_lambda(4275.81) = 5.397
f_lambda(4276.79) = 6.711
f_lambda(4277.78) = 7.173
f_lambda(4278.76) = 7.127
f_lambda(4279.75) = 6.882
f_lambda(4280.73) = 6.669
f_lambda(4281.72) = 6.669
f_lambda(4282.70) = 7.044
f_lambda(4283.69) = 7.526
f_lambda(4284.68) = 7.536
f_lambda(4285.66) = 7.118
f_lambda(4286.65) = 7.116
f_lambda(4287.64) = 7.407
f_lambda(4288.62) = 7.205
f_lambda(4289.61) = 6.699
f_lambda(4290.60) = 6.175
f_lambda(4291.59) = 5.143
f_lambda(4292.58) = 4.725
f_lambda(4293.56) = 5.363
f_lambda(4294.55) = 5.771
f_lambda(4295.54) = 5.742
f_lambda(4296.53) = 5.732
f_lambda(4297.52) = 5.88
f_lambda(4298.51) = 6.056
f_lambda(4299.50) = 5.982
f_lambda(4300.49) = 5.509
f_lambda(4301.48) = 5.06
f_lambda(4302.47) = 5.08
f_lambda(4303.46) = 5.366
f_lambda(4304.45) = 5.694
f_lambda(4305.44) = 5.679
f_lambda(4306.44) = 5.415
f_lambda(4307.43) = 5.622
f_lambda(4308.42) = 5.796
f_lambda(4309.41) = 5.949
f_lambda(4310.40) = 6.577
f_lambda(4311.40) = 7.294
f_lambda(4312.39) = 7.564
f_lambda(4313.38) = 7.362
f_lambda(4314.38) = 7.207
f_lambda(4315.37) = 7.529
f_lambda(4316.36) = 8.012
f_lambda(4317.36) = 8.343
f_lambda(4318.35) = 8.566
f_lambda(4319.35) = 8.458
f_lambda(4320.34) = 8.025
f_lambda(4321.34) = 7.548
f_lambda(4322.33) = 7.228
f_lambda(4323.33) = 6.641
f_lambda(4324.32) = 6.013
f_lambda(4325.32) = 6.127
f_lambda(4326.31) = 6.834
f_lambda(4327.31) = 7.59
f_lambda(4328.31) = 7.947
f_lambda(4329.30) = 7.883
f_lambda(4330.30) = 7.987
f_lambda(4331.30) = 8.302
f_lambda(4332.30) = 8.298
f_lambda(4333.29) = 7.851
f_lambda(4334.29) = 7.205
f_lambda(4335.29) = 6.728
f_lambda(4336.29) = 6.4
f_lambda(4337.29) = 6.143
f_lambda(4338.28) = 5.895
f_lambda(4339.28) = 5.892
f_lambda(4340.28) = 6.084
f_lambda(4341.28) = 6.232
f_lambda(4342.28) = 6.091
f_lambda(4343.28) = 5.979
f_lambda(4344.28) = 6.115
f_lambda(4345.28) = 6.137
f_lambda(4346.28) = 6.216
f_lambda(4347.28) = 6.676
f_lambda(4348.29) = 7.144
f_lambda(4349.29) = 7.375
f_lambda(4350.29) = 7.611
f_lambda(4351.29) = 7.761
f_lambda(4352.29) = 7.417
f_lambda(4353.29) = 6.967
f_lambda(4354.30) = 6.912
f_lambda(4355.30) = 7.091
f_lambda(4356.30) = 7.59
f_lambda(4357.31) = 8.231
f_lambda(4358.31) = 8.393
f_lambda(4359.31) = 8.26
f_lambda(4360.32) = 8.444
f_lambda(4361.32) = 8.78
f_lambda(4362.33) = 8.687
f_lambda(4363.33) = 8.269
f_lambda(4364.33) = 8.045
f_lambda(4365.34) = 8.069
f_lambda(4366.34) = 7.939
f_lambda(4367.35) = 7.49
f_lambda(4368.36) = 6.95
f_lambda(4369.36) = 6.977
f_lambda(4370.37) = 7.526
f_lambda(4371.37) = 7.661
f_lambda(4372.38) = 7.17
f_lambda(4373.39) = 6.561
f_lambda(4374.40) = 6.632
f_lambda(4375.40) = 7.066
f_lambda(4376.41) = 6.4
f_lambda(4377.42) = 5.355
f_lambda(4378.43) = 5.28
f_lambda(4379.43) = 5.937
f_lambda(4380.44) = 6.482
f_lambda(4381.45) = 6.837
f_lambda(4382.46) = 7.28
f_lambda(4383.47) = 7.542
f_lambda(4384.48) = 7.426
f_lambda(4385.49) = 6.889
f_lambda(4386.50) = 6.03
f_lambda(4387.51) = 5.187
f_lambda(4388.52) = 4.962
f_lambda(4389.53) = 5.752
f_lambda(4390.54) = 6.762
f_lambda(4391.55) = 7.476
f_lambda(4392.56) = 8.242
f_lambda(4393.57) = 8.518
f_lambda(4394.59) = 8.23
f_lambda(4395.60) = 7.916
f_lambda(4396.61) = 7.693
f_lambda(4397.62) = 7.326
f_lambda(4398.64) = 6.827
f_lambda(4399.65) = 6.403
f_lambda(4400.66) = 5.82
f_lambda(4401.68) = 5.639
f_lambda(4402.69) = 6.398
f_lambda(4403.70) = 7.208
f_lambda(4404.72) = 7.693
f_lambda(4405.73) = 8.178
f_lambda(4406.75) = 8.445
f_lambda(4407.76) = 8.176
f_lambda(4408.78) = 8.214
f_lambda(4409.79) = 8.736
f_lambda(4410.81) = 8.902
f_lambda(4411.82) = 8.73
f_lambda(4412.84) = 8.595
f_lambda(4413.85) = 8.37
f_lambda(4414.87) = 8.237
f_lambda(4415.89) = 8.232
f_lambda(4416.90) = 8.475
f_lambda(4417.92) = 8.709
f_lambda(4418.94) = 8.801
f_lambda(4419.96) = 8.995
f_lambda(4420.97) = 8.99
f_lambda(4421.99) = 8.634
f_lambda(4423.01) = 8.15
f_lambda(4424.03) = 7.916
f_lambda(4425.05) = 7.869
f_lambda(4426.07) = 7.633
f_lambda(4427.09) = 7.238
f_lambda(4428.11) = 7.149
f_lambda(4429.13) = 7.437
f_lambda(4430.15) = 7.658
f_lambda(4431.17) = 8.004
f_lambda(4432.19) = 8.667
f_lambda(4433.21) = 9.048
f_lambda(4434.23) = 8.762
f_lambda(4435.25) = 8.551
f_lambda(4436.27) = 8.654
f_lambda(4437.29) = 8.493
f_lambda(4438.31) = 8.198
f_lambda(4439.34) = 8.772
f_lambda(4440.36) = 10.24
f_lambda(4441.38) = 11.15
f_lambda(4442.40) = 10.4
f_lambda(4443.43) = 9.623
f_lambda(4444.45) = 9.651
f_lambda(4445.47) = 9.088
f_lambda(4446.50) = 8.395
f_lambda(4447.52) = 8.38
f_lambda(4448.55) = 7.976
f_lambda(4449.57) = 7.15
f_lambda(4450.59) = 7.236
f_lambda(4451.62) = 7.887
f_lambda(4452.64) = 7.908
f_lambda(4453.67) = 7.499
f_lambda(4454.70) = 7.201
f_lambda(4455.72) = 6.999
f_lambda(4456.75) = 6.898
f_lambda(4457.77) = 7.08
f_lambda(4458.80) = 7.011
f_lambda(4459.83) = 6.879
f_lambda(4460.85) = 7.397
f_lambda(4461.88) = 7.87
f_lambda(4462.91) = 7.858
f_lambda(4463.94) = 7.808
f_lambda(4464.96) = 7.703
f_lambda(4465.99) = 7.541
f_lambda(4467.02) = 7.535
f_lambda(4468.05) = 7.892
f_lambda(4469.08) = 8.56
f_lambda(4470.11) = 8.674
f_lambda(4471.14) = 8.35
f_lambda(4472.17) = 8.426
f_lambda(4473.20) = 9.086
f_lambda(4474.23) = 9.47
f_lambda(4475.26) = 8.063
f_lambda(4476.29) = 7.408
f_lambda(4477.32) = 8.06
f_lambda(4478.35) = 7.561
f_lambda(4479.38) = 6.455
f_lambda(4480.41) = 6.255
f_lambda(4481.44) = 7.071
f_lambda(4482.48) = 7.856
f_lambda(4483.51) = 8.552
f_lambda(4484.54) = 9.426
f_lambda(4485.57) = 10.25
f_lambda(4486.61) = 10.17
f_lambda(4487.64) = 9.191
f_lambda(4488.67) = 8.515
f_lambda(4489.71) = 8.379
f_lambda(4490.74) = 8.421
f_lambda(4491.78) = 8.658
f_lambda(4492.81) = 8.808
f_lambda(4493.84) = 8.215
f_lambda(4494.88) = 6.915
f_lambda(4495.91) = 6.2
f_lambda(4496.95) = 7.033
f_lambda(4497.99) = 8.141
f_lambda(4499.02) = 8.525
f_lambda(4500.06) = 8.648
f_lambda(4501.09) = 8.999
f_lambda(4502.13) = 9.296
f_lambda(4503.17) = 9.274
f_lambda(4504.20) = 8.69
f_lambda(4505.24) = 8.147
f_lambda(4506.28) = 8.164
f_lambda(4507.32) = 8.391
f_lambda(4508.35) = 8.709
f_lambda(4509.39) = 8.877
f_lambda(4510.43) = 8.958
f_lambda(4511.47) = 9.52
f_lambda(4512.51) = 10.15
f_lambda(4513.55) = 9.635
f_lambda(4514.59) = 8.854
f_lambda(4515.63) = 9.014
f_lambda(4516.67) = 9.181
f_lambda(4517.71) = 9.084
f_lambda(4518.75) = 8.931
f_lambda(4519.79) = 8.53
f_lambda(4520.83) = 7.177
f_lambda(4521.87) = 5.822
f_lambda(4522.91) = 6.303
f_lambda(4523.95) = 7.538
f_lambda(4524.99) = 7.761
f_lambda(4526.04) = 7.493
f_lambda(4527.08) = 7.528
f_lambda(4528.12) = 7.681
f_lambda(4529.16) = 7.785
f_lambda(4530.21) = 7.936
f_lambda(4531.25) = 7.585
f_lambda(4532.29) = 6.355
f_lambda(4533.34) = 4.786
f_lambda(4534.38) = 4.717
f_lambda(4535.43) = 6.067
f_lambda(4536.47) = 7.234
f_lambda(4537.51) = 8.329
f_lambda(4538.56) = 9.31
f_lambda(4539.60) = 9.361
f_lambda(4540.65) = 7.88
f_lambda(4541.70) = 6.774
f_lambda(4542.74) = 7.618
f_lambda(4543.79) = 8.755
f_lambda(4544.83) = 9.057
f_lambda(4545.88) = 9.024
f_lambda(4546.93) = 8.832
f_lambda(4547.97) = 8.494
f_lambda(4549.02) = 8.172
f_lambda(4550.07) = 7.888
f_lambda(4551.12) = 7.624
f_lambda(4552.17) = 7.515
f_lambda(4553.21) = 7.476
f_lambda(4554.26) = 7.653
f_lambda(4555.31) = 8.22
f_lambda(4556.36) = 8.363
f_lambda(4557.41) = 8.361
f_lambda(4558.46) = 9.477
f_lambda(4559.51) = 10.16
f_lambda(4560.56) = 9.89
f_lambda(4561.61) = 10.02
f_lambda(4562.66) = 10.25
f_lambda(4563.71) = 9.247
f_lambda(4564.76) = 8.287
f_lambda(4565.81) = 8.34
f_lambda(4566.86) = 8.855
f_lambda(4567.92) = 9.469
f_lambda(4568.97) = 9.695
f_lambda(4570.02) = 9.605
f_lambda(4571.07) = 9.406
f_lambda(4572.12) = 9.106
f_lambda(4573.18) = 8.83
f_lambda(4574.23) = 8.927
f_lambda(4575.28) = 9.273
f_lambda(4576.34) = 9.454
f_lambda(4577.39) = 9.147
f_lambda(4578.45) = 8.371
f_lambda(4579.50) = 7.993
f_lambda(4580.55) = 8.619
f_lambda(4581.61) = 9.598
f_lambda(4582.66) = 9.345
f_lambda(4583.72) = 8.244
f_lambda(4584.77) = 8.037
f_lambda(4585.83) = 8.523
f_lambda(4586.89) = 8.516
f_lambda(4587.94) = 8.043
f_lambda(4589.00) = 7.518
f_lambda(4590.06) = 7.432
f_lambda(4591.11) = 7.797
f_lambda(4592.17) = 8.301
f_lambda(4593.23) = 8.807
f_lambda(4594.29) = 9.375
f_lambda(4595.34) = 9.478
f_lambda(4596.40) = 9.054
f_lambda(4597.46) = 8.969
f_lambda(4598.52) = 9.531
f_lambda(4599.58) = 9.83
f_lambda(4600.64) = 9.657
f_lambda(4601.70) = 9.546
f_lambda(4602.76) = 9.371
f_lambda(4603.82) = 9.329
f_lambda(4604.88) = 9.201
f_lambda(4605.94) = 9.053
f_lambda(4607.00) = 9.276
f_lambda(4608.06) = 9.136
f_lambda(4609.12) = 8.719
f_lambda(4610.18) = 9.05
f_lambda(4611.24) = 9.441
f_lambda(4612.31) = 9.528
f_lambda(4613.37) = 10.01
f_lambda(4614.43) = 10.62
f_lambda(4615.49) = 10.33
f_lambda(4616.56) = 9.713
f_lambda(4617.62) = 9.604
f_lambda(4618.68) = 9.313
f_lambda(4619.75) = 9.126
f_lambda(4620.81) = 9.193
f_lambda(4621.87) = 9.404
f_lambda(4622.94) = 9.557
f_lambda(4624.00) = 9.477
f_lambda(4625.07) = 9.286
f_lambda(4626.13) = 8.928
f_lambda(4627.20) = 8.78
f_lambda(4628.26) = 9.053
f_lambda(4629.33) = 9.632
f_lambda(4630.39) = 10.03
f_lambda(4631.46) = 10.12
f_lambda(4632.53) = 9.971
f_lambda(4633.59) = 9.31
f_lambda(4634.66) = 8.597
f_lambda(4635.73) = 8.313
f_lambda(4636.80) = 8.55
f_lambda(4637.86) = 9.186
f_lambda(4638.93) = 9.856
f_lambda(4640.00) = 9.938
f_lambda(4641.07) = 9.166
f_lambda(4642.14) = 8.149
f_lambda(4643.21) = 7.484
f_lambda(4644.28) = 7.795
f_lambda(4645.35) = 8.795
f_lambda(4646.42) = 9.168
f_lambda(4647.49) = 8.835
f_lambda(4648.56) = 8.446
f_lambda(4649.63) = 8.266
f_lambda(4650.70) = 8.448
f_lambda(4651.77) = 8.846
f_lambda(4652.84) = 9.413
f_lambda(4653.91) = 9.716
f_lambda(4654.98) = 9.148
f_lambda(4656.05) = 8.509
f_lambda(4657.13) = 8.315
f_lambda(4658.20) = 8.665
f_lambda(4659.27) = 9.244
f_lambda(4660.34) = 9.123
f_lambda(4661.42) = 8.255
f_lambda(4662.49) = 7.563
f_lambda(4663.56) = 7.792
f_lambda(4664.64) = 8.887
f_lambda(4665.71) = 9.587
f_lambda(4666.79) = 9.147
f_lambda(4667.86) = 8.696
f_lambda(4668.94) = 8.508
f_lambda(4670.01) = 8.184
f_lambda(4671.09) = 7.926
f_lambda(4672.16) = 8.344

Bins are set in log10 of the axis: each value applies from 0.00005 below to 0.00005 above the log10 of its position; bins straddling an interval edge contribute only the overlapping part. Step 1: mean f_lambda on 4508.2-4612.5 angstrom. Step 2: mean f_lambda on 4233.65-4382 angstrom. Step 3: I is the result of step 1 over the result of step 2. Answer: 1.25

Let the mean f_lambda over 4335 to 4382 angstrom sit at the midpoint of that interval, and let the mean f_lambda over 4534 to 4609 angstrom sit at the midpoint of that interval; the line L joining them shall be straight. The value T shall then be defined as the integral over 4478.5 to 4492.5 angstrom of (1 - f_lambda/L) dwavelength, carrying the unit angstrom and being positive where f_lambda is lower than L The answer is -0.64 angstrom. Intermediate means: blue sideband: 7.02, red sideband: 8.69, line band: 8.38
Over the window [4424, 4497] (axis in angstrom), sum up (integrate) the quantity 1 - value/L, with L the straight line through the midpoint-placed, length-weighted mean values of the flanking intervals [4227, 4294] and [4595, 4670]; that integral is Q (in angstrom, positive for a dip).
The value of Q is -1.9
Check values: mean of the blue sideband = 6.61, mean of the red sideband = 9.11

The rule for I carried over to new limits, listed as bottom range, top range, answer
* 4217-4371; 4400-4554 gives 1.19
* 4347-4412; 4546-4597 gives 1.20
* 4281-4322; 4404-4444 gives 1.30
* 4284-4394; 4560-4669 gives 1.32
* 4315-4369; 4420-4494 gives 1.12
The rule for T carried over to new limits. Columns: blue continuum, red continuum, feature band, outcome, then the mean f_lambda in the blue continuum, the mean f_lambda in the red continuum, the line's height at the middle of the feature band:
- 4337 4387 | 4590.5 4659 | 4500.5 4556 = 1.9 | 7.04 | 9.15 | 8.37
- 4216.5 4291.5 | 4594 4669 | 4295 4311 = 3.1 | 6.76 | 9.12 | 7.07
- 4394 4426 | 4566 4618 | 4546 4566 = 0.4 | 7.95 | 9.07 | 8.85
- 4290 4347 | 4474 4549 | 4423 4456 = -3.5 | 6.56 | 8.13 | 7.55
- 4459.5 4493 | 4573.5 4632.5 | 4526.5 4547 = 2.5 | 8.19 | 9.13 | 8.64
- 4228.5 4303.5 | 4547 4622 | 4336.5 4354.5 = 1.4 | 6.5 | 8.97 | 7.12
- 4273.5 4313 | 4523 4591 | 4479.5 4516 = -3.3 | 6.14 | 8.31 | 7.82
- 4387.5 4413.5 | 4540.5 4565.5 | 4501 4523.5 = -1.0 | 7.44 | 8.55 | 8.25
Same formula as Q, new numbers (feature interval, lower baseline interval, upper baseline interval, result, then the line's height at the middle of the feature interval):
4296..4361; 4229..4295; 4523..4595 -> 1.19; 7.01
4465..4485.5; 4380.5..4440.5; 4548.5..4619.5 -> 0.41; 8.22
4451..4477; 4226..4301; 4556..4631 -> 1.02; 8.12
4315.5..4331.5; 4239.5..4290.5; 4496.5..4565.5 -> -0.97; 7.15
